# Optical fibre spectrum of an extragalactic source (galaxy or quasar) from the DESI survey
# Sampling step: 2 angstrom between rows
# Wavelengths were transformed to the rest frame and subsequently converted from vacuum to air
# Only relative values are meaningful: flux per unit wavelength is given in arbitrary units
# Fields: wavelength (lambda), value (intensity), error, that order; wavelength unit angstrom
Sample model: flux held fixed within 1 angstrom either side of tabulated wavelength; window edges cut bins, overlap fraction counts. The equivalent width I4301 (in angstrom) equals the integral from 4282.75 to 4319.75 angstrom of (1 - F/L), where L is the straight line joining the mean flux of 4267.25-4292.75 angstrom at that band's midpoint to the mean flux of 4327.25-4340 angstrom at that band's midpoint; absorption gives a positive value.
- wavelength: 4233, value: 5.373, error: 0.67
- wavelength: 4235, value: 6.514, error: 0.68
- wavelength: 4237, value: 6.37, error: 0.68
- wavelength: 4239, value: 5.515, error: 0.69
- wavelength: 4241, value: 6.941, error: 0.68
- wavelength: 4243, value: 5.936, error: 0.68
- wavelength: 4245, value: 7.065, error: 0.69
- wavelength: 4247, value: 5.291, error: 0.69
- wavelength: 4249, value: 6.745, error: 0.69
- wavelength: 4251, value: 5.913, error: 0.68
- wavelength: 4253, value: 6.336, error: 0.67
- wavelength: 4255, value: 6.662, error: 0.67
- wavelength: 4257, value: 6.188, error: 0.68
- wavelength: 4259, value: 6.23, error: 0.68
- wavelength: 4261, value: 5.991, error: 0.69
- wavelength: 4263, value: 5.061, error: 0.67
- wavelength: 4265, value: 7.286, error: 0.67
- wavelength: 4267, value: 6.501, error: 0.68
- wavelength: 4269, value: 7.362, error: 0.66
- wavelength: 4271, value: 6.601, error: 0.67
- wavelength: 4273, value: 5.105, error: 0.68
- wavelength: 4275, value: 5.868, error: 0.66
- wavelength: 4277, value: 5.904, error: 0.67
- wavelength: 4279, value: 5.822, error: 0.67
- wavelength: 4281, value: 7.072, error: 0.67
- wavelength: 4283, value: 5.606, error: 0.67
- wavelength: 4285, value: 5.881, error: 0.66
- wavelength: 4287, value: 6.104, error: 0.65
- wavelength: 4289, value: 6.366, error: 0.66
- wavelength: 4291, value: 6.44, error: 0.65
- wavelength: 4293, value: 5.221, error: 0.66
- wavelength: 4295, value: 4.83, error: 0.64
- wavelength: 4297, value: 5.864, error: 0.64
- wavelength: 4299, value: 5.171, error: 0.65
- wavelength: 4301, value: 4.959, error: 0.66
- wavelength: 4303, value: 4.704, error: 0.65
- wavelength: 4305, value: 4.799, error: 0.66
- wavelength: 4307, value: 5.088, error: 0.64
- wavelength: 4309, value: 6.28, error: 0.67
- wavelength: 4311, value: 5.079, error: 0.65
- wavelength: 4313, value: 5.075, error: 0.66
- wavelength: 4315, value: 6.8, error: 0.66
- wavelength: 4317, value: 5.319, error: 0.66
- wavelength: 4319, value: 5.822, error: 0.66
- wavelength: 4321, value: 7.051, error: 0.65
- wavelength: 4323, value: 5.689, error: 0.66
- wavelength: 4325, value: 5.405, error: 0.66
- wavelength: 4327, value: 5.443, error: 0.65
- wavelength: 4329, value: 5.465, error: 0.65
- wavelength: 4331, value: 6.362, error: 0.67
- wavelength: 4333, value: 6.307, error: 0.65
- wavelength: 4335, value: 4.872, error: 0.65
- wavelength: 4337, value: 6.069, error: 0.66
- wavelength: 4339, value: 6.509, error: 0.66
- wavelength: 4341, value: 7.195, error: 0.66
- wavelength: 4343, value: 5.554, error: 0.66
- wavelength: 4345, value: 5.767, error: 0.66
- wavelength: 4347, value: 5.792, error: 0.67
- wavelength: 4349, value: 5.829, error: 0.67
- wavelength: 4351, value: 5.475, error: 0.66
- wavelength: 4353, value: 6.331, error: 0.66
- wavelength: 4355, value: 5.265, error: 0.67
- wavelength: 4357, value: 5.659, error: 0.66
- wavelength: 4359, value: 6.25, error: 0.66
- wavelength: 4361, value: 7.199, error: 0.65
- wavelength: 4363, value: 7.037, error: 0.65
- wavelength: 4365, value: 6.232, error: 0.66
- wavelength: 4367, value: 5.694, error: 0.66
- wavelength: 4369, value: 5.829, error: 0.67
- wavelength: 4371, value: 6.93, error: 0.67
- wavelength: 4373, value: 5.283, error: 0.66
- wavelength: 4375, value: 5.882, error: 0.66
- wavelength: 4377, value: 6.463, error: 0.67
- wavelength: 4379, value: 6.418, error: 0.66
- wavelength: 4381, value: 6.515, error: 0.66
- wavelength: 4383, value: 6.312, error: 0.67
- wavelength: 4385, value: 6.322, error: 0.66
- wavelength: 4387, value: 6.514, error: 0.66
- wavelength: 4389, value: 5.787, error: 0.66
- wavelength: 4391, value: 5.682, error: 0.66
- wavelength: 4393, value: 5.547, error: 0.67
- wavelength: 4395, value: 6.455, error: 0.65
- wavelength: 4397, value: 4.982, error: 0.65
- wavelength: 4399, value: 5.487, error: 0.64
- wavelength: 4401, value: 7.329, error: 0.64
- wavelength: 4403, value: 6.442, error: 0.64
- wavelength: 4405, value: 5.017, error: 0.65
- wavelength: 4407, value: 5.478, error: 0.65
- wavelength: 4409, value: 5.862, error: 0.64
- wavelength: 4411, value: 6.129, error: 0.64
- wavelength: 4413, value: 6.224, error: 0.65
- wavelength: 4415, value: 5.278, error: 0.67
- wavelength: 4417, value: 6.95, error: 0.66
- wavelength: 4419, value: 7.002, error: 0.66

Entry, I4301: 3.1 angstrom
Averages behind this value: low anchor 6.16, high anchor 5.9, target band 5.54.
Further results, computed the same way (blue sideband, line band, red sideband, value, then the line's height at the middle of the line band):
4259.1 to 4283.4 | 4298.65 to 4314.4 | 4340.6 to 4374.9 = 2.45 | 6.14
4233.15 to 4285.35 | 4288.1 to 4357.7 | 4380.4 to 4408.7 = 4.48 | 6.1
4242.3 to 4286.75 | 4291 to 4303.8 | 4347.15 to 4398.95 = 1.92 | 6.16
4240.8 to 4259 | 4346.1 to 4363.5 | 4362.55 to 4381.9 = 0.42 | 6.22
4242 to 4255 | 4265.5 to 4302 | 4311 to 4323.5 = 0.77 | 6.07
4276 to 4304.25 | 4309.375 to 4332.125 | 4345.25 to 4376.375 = 0.23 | 5.85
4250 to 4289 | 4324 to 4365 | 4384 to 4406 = 0.38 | 6.05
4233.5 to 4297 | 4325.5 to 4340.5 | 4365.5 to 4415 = 0.45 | 6.07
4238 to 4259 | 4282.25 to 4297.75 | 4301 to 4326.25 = 0.07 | 5.82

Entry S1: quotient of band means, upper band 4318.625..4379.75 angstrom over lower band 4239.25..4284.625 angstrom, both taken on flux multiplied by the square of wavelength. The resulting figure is 1.01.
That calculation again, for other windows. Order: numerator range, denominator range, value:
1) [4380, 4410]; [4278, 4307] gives 1.12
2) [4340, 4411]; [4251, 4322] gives 1.07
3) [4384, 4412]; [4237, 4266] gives 1.02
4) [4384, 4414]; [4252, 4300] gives 1.04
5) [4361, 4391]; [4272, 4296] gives 1.11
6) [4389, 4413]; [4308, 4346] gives 1.03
